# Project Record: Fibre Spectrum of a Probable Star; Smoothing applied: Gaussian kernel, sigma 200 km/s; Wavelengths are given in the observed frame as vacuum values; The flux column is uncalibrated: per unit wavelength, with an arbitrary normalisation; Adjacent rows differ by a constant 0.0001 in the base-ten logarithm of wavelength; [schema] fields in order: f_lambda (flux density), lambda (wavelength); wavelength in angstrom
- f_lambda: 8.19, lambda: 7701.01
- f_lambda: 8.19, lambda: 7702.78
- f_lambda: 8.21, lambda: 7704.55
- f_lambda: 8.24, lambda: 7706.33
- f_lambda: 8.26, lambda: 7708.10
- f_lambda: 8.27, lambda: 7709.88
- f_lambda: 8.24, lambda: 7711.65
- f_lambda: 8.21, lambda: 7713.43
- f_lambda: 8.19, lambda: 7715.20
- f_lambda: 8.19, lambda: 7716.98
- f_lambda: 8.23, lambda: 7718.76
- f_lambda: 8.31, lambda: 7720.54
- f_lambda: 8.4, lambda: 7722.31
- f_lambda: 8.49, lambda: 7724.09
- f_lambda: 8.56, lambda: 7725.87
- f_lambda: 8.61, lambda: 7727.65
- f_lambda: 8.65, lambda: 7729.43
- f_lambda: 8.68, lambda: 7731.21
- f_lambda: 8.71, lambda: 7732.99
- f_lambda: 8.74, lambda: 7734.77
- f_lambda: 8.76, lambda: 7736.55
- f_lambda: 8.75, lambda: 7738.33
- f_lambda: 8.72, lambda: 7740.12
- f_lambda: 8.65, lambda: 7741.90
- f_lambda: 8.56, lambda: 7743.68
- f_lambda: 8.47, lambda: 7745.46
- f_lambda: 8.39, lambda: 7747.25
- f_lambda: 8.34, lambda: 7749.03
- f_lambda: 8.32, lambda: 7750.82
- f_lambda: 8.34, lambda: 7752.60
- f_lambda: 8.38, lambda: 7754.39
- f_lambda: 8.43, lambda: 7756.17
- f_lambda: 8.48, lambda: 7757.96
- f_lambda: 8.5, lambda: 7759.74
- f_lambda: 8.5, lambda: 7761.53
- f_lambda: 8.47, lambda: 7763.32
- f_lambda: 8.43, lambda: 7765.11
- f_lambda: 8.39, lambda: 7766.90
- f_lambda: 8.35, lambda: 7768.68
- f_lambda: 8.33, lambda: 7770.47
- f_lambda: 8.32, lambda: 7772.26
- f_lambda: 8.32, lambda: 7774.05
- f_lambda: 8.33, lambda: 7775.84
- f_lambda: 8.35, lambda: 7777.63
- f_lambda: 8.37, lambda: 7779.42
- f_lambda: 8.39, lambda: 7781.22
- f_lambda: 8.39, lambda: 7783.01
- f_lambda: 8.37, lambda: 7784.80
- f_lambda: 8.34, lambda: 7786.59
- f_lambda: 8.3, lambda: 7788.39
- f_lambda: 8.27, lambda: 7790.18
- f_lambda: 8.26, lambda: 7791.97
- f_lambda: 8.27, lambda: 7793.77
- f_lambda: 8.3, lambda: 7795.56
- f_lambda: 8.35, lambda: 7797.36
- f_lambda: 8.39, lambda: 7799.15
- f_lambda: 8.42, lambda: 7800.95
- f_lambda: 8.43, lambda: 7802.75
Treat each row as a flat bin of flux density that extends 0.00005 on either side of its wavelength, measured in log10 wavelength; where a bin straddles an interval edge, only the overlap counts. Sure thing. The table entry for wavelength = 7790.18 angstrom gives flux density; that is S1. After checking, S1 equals 8.27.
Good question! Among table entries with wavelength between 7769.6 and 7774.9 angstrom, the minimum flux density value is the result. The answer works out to 8.32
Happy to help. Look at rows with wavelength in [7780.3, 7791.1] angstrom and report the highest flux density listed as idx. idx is 8.39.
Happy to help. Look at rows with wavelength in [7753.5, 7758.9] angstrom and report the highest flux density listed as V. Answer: 8.48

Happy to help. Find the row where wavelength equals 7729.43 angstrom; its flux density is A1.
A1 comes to 8.65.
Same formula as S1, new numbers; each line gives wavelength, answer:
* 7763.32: 8.47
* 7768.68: 8.35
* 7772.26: 8.32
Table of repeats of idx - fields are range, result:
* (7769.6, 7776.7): 8.33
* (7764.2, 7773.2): 8.43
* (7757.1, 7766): 8.5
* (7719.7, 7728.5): 8.61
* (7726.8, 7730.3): 8.65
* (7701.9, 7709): 8.26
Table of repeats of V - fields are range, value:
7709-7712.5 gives 8.27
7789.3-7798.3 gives 8.35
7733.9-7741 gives 8.76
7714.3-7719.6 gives 8.23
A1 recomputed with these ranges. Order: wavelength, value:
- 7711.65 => 8.24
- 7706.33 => 8.24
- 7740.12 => 8.72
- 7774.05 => 8.32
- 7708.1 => 8.26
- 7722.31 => 8.4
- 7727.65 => 8.61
